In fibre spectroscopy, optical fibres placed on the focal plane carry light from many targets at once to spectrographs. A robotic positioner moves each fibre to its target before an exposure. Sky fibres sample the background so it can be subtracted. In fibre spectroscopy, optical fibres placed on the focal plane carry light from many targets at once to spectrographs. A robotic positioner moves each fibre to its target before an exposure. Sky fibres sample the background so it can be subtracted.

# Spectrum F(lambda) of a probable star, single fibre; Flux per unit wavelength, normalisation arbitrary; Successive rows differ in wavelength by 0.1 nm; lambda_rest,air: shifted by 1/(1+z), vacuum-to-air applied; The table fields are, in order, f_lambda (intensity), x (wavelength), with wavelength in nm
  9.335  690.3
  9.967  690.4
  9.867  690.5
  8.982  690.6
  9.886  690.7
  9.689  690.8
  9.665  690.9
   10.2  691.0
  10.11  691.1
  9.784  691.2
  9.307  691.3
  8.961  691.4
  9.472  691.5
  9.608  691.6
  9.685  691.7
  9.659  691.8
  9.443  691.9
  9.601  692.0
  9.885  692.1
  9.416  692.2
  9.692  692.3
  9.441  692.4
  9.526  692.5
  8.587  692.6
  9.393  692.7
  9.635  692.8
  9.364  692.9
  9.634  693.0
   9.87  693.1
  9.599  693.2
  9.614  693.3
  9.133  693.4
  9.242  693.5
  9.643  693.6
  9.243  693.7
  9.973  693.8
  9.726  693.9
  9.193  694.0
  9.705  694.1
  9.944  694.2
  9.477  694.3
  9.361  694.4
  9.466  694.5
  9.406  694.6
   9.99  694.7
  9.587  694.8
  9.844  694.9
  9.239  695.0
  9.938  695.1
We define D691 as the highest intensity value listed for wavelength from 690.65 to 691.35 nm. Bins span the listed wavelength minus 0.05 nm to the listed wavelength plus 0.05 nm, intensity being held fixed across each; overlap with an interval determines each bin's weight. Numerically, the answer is 10.2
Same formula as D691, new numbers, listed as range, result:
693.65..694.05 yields 9.973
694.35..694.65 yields 9.466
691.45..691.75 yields 9.685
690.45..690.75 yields 9.886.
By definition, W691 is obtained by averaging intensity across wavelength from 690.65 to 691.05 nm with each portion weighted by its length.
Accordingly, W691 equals 9.86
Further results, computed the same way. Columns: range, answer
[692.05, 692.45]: 9.61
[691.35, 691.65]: 9.35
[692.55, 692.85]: 9.21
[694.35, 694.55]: 9.41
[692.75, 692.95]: 9.5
